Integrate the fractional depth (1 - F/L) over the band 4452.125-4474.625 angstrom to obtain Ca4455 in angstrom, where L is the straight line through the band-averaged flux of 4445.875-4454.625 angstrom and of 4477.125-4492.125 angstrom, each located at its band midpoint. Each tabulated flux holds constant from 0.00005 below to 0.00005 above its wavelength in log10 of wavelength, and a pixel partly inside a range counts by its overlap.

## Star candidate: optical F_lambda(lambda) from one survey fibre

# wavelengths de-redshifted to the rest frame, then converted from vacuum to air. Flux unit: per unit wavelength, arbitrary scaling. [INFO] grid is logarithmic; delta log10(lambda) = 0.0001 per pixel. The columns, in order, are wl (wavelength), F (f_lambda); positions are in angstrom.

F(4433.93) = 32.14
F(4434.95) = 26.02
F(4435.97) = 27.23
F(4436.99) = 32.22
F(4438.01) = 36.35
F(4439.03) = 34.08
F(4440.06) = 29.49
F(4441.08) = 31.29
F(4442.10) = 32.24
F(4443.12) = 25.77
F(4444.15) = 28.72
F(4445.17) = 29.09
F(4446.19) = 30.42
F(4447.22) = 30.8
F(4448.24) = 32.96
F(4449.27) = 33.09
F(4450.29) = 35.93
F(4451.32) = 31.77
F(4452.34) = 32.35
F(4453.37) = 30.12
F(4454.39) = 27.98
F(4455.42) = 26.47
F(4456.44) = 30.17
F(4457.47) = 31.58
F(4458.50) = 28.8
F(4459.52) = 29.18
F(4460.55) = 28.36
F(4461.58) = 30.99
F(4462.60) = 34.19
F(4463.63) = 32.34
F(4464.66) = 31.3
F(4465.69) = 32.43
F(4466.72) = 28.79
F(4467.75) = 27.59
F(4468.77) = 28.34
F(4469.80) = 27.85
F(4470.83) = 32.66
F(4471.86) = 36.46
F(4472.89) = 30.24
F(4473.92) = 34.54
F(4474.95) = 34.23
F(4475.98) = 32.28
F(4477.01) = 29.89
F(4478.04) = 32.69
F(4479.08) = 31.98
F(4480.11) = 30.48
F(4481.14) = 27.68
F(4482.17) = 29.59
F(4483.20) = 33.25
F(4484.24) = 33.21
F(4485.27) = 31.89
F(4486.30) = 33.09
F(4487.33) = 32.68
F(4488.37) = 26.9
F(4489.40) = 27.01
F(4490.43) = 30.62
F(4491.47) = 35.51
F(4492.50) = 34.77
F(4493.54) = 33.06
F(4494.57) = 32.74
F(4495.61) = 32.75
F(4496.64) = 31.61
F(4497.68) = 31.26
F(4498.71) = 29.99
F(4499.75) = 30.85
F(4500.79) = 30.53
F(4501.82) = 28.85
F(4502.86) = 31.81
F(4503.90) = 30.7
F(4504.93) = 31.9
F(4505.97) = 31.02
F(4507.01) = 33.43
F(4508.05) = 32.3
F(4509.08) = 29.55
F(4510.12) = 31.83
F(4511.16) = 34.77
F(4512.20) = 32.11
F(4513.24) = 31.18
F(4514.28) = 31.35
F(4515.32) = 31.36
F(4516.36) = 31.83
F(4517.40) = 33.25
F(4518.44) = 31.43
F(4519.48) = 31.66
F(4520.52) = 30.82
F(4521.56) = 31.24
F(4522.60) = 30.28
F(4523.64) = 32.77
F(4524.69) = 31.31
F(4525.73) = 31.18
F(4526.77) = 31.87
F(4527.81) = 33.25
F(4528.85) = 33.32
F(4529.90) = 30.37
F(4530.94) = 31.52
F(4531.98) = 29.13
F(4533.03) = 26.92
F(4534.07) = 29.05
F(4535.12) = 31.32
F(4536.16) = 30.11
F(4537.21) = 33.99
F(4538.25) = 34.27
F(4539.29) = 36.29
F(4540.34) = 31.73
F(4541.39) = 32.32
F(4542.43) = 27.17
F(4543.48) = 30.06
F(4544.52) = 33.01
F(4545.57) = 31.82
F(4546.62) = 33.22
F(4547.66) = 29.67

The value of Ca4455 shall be 0.72 angstrom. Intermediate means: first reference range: 31.9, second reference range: 31.2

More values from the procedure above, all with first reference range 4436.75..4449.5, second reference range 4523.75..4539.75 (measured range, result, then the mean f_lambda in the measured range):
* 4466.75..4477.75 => 0.0 angstrom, 31.3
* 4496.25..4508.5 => 0.1 angstrom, 31.2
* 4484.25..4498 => -0.2 angstrom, 31.9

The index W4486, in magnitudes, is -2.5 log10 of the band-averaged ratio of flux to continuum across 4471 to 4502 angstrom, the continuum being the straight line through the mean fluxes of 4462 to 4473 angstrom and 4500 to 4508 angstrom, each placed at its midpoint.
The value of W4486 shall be -0.02 mag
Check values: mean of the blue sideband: 31.2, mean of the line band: 31.7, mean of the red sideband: 31.2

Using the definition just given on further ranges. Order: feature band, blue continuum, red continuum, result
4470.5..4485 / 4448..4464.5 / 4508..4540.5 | -0.030 mag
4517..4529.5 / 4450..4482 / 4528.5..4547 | -0.019 mag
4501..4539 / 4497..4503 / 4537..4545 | -0.005 mag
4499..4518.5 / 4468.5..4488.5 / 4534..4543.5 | 0.006 mag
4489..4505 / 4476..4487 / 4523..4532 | 0.001 mag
